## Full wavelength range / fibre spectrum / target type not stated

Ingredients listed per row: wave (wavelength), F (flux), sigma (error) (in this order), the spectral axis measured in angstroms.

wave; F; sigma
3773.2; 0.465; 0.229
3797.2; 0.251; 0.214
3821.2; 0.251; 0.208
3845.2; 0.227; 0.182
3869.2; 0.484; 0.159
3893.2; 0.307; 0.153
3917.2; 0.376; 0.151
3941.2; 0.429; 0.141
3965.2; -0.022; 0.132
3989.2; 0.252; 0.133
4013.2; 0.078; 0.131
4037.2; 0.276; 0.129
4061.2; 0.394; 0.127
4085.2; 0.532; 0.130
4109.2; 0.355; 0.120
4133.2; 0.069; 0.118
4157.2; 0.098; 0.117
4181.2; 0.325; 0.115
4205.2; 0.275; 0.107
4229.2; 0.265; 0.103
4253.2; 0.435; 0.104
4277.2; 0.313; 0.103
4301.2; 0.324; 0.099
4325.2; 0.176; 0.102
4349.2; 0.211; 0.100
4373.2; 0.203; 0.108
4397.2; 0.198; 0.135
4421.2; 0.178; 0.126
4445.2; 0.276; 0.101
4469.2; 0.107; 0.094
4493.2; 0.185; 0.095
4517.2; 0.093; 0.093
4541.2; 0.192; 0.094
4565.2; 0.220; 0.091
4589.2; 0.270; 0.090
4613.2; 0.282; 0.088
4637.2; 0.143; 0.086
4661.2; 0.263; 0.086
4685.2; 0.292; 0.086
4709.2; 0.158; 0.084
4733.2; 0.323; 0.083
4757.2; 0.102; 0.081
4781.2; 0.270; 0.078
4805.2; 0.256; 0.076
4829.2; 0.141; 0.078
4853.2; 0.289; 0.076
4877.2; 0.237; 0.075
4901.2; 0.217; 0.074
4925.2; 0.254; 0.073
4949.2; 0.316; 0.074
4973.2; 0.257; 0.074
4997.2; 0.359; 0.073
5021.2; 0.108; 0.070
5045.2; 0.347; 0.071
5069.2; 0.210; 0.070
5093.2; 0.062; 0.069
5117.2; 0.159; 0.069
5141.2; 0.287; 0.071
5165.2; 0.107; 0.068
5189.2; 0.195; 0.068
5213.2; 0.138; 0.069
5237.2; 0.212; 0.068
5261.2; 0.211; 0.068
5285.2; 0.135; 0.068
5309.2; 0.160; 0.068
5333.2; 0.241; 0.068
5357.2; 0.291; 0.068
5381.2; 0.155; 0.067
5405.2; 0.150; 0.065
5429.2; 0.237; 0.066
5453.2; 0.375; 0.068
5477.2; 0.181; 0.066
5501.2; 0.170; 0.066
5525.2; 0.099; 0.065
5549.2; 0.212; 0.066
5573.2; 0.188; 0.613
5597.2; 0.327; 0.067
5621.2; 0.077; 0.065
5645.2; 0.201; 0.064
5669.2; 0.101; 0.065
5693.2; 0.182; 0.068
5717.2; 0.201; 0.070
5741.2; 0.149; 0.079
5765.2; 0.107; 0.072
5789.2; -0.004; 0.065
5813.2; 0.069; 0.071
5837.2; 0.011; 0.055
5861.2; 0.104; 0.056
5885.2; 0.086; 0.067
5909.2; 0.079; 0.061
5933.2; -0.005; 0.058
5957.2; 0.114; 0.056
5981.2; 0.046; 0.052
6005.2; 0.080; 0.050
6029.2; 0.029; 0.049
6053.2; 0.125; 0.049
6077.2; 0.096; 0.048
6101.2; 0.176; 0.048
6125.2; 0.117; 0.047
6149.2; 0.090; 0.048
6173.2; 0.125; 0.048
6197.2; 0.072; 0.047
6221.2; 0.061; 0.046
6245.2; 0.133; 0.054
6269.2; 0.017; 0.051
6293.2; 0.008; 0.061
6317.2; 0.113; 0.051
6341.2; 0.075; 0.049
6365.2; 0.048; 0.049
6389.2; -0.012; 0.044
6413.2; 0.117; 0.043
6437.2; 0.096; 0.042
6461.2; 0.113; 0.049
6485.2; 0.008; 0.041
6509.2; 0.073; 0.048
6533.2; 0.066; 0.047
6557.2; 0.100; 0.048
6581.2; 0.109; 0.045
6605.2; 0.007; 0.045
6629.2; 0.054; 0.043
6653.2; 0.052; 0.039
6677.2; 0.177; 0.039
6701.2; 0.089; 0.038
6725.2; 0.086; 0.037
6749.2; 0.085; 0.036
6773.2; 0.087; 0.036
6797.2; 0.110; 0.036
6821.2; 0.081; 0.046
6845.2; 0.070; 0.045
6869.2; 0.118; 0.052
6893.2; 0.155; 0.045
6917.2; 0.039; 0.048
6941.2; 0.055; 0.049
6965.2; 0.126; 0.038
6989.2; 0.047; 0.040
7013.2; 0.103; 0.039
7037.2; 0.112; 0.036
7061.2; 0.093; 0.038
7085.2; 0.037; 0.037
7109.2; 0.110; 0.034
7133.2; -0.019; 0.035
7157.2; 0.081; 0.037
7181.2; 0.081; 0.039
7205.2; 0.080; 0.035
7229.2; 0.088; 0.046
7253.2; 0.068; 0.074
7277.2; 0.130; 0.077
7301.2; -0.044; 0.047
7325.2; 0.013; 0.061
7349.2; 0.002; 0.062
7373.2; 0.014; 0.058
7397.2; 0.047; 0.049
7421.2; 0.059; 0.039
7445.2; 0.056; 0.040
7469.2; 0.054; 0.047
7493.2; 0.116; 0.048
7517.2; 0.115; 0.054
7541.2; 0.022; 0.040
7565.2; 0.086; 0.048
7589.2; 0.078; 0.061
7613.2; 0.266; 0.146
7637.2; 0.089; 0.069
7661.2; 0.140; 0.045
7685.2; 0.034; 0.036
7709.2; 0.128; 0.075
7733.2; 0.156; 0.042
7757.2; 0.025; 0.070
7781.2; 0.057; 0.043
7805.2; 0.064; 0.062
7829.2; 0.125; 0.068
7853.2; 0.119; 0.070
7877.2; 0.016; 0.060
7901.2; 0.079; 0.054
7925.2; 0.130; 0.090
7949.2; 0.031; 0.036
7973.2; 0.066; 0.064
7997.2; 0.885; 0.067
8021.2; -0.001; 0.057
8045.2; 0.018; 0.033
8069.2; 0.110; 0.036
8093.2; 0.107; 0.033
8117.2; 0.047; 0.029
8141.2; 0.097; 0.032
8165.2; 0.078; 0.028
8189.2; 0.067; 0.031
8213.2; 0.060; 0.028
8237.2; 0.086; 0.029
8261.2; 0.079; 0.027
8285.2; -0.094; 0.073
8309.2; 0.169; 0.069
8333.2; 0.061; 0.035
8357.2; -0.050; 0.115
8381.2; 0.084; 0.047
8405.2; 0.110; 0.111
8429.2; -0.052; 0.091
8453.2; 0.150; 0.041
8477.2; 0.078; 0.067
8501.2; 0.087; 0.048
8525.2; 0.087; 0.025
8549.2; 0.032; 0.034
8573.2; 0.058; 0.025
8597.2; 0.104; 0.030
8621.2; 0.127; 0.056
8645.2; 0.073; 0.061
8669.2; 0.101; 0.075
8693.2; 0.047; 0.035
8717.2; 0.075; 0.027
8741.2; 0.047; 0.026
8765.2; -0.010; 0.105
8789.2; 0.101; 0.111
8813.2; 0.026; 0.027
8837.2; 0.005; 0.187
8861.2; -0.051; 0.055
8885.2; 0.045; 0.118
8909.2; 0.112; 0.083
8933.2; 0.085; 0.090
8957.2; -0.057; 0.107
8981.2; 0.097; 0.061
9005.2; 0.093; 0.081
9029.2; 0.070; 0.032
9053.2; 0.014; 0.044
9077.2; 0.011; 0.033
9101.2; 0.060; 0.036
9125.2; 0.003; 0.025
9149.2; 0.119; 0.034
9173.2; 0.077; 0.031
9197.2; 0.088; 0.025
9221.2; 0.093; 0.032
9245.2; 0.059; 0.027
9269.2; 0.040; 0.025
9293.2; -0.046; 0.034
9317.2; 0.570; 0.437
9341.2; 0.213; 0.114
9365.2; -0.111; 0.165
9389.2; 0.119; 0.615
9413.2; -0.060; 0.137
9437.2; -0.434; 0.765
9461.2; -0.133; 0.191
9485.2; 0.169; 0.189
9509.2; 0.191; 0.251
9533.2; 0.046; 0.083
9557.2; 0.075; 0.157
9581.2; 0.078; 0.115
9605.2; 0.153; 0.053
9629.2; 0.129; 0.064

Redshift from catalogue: 1.14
